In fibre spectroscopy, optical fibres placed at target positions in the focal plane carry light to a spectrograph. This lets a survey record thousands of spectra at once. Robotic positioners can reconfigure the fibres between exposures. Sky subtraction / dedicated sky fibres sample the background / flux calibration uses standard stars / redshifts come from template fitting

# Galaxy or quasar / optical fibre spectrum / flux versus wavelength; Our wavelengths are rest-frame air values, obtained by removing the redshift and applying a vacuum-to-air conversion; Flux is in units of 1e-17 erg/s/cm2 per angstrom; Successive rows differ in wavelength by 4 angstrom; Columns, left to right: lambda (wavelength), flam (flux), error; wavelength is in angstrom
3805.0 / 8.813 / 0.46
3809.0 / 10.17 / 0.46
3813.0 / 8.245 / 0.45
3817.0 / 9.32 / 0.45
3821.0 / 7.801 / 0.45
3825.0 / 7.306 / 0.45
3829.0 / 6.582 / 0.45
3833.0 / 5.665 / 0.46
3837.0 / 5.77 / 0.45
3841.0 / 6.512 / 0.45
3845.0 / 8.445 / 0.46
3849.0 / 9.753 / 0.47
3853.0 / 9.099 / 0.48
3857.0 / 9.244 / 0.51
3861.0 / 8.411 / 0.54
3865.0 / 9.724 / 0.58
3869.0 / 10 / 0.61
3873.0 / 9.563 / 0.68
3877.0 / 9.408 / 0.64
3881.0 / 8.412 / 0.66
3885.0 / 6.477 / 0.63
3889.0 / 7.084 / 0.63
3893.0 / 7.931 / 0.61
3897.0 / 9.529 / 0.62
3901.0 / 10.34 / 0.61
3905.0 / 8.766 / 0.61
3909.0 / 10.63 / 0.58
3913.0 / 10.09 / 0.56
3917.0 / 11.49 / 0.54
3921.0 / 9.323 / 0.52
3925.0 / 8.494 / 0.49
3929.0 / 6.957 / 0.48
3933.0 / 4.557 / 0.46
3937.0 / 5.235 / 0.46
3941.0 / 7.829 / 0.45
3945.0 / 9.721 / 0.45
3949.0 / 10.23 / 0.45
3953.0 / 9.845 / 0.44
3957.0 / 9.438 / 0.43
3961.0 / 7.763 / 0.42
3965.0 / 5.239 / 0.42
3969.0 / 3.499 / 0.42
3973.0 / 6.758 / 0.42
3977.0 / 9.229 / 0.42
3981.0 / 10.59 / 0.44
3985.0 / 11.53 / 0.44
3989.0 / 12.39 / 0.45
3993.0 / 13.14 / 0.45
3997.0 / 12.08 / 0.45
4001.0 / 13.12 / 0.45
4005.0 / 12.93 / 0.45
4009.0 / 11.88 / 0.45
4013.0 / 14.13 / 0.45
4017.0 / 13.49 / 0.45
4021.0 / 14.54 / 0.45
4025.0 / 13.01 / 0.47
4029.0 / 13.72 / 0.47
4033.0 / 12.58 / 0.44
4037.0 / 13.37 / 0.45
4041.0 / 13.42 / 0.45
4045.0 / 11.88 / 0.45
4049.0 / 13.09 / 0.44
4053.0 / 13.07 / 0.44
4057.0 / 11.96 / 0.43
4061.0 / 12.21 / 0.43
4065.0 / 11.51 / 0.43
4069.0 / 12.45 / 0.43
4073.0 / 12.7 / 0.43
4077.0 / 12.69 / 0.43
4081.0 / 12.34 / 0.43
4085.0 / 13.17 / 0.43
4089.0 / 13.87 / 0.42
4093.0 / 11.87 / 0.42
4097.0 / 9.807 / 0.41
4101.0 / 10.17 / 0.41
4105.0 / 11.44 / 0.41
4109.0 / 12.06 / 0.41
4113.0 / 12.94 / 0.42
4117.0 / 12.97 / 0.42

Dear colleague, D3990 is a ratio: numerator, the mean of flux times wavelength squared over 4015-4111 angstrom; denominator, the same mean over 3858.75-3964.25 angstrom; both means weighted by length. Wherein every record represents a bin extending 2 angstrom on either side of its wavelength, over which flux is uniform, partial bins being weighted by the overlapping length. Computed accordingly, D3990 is 1.55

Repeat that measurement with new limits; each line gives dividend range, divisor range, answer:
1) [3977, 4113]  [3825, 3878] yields 1.66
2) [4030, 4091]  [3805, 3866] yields 1.75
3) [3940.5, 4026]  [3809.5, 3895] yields 1.39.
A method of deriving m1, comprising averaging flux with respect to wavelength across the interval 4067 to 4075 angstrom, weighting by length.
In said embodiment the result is 12.6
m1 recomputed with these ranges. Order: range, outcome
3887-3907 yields 8.73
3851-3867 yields 9.12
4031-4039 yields 13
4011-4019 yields 13.8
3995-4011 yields 12.5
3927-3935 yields 5.76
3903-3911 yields 9.7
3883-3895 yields 7.16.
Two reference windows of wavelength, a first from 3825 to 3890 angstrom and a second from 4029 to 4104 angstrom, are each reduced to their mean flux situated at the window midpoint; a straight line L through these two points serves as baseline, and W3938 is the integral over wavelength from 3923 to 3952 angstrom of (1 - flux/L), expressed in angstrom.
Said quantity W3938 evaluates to 6.3 angstrom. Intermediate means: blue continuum 8.12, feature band 7.65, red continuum 12.4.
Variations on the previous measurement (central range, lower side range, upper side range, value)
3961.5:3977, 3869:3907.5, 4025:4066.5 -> 6.96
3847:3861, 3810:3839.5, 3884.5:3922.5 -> -2.06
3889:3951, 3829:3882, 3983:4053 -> 8.96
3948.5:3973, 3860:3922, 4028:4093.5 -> 7.31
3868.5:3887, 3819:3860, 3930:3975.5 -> -2.82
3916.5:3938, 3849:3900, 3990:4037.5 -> 5.93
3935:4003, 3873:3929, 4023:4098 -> 8.54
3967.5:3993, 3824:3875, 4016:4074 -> 4.33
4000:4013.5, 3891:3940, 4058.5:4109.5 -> -3.14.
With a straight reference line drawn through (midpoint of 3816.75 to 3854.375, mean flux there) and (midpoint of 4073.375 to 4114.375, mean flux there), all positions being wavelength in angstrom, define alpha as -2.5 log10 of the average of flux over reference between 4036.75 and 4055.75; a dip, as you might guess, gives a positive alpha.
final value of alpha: -0.15 mag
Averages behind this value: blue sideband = 7.52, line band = 12.9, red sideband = 12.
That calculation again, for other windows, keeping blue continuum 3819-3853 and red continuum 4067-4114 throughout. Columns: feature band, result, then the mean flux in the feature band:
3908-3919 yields -0.218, 10.7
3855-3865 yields -0.157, 9.01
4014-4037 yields -0.233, 13.5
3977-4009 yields -0.171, 12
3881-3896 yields 0.115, 7.49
